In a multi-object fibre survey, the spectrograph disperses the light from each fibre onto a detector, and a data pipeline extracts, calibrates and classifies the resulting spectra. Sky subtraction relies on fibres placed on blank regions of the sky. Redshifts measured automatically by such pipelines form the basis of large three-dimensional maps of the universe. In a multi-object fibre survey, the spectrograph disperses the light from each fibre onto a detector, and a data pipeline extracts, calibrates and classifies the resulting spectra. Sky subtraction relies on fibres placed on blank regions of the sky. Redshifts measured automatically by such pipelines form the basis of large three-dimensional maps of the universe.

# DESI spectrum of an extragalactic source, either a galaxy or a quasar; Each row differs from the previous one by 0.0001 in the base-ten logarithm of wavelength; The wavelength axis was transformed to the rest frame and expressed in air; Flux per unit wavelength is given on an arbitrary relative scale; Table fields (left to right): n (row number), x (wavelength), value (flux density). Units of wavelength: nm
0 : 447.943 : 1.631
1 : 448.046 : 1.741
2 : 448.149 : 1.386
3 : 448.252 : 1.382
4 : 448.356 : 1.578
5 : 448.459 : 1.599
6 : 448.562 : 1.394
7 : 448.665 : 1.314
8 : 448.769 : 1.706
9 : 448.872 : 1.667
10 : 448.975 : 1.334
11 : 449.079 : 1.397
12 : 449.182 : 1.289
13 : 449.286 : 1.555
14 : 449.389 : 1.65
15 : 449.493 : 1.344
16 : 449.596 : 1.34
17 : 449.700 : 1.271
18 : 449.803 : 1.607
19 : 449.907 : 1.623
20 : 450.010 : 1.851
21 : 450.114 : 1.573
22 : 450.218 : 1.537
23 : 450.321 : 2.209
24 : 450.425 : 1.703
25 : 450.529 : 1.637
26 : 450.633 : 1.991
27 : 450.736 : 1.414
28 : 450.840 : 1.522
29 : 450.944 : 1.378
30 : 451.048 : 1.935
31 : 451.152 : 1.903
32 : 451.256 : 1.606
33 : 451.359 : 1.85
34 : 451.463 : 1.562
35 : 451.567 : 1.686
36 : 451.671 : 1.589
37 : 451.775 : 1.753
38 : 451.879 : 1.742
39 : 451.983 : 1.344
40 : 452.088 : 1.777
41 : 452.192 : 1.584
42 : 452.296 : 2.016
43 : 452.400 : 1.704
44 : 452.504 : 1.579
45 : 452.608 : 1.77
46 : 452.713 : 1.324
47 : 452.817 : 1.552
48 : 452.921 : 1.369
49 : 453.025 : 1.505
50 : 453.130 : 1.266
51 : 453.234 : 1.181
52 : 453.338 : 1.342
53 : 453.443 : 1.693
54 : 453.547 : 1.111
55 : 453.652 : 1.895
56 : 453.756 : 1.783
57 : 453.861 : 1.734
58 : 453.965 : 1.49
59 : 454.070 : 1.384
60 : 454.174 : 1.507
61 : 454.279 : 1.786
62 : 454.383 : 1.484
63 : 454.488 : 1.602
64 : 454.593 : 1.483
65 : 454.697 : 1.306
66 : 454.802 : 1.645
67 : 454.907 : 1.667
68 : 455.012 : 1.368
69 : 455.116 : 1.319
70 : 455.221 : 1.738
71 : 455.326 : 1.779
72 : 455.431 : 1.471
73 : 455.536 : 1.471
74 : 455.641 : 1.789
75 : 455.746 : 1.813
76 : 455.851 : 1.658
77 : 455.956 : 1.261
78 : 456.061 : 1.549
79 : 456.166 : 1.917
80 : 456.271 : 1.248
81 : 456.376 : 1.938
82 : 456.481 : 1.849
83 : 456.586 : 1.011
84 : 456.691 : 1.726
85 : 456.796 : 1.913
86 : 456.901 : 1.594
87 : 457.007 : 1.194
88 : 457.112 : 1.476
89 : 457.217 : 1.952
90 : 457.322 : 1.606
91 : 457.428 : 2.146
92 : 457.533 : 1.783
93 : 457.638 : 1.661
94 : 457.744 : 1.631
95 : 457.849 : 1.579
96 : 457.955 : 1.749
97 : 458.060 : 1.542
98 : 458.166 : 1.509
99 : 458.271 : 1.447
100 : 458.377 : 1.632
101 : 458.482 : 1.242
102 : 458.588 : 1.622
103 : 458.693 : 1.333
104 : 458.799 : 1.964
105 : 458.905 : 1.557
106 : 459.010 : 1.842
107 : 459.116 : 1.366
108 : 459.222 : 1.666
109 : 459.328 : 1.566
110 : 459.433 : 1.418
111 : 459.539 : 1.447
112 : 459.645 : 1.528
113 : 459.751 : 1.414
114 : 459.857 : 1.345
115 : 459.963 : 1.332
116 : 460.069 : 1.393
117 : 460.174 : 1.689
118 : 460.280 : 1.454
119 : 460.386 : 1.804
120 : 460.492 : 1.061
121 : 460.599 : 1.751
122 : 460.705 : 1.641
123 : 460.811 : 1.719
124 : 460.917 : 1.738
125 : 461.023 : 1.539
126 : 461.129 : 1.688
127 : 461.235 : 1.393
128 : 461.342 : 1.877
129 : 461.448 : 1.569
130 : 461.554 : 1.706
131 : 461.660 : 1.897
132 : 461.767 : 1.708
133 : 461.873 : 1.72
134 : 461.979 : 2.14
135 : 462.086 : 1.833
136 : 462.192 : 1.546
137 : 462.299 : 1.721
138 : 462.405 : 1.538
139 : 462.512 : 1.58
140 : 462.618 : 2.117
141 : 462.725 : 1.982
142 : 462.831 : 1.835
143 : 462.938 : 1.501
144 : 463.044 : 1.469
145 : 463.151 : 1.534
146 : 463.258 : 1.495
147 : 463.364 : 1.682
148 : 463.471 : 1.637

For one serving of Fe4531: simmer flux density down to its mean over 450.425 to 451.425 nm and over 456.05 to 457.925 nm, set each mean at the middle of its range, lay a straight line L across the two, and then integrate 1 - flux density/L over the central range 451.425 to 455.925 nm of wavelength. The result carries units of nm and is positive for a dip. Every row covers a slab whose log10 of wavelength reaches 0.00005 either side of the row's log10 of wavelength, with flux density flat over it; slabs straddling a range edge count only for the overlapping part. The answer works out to 0.28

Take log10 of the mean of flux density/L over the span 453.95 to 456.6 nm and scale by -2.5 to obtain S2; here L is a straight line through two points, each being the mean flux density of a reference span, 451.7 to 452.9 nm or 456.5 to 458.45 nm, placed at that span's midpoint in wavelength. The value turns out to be 0.04 mag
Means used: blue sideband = 1.64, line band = 1.57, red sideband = 1.62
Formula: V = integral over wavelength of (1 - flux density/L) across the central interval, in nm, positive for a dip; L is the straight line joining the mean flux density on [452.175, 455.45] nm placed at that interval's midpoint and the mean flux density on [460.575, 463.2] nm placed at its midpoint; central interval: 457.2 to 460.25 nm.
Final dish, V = 0.120 nm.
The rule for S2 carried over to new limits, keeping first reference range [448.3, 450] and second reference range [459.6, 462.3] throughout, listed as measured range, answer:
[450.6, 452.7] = -0.108 mag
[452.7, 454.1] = 0.041 mag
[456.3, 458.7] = -0.023 mag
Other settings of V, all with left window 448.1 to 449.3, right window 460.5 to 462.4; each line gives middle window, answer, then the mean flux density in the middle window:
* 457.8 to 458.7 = 0.06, 1.53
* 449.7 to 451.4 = -0.22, 1.7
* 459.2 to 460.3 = 0.13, 1.47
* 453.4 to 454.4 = -0.02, 1.59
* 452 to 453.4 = 0.00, 1.53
